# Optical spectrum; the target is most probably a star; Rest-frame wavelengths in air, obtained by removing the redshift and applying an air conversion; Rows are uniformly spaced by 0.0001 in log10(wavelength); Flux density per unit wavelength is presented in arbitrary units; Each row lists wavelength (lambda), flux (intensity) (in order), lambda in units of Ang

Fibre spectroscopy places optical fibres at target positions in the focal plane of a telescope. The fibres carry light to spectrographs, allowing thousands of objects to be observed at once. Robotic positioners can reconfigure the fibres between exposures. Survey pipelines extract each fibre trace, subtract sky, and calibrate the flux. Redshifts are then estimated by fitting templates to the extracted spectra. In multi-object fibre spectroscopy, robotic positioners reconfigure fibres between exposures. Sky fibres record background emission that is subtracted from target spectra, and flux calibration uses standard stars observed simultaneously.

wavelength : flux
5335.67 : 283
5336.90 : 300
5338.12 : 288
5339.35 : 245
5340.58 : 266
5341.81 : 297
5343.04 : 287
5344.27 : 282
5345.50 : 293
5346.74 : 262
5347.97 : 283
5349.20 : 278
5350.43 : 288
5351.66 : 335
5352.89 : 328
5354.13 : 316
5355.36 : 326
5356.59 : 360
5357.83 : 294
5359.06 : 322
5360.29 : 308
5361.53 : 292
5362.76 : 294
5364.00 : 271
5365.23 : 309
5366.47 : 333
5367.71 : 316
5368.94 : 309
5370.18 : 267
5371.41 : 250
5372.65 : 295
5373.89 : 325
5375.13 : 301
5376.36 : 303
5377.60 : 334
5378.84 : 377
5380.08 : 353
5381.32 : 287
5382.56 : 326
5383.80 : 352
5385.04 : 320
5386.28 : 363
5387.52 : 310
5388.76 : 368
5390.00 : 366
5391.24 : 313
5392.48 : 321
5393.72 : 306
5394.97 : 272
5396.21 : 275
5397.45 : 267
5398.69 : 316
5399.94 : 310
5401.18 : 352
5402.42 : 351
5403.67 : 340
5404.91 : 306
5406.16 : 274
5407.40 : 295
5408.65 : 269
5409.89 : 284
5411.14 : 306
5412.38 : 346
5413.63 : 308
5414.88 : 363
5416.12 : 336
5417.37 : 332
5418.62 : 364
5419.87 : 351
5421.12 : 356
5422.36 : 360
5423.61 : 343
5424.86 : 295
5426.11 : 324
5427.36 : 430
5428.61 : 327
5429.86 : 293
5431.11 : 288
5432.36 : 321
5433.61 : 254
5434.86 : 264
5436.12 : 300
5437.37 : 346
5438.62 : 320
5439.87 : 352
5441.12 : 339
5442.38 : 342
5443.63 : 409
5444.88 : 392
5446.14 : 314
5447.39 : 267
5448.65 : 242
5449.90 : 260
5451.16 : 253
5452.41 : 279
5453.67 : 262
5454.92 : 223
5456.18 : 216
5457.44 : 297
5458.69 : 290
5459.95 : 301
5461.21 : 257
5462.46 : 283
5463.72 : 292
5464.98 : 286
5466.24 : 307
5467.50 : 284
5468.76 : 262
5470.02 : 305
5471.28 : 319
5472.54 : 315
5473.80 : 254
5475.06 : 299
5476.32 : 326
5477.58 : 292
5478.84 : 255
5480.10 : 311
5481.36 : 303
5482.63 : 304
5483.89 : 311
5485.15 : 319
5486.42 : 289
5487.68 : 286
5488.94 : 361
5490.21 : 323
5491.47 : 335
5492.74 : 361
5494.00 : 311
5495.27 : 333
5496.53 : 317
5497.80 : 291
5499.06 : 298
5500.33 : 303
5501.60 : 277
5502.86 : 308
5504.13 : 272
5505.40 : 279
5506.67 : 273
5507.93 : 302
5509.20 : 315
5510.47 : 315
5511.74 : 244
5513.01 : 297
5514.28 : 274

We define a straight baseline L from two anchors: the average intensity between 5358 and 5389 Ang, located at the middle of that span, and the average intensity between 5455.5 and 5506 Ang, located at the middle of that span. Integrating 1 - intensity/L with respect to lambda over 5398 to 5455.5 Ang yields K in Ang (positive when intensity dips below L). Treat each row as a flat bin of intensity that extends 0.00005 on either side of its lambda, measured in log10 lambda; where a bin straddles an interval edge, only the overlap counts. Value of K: -1.9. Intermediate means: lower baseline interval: 314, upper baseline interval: 298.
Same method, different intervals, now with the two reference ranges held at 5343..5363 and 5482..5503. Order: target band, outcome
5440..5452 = -0.2 Ang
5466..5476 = 0.6 Ang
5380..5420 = -1.8 Ang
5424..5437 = -0.1 Ang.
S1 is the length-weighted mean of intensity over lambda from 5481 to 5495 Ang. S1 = 319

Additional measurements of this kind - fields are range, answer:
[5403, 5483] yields 306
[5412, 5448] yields 332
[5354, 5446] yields 321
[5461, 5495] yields 303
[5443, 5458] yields 284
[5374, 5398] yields 322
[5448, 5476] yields 277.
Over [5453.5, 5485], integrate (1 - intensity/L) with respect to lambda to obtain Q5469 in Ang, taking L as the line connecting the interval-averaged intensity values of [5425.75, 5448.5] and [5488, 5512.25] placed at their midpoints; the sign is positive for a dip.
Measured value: 2.8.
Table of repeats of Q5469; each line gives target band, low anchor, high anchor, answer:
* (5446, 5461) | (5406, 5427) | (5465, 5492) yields 2.3 Ang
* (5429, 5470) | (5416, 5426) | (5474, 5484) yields 3.3 Ang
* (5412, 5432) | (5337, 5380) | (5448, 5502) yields -2.8 Ang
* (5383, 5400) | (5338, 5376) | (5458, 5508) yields -1.2 Ang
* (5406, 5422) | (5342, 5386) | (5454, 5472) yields -1.6 Ang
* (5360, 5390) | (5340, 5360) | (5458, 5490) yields -1.6 Ang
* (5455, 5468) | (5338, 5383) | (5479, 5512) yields 1.1 Ang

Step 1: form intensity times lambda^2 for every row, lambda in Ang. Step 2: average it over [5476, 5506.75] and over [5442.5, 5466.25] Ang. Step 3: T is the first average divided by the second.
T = 1.08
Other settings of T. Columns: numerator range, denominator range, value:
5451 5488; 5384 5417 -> 0.93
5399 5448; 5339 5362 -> 1.12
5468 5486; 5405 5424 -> 0.94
